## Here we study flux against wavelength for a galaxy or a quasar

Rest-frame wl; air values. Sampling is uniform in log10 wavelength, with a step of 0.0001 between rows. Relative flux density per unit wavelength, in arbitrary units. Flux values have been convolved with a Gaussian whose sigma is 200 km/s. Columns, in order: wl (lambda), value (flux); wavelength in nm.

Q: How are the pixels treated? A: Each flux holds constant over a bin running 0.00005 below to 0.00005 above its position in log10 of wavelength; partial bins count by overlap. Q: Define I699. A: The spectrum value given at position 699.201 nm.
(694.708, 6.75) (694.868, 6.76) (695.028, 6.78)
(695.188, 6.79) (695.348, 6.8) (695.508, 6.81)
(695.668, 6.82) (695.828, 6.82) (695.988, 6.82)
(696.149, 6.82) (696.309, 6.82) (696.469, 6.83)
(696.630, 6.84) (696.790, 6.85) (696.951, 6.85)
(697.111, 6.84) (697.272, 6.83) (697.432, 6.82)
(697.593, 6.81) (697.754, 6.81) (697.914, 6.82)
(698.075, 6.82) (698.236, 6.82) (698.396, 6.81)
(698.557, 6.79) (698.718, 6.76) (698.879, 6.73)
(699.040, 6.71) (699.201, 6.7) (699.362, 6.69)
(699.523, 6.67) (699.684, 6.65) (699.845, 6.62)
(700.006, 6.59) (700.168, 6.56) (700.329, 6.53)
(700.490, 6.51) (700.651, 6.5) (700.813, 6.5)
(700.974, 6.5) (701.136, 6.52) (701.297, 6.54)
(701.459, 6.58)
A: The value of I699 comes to 6.7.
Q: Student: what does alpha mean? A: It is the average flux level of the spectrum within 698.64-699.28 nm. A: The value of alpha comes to 6.72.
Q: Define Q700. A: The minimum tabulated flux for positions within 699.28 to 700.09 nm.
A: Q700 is 6.59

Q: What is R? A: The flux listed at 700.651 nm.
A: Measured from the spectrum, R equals 6.5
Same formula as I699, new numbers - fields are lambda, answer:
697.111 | 6.84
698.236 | 6.82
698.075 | 6.82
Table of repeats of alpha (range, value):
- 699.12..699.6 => 6.69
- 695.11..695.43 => 6.8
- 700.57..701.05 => 6.5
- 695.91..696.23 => 6.81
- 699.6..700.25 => 6.6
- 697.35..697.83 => 6.81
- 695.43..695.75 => 6.82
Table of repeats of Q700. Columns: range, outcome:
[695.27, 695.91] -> 6.8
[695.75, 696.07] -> 6.82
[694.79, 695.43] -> 6.76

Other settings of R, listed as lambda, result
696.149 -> 6.82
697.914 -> 6.82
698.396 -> 6.81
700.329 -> 6.53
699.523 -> 6.67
